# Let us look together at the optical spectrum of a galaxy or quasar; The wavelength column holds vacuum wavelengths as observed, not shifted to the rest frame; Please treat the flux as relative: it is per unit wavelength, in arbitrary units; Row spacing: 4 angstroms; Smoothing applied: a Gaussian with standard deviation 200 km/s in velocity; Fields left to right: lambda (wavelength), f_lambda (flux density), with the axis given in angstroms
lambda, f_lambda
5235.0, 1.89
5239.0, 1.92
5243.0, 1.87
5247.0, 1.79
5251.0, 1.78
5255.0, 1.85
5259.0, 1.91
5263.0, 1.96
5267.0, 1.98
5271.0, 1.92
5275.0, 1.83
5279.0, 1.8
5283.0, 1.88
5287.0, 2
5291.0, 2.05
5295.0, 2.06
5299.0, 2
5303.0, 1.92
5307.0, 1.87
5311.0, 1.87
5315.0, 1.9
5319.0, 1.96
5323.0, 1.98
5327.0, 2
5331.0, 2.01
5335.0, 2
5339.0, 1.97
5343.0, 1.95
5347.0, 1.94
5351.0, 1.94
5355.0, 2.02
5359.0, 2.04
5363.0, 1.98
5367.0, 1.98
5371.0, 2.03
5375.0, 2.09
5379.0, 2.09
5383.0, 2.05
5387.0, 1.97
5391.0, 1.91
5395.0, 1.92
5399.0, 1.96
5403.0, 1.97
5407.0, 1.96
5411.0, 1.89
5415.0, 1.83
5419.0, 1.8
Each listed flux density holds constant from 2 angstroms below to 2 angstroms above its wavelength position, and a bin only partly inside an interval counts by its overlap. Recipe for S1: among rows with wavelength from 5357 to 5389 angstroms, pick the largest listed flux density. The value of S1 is 2.09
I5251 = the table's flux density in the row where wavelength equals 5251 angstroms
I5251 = 1.78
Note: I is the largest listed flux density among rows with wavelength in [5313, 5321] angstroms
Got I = 1.96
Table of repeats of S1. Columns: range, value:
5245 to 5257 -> 1.85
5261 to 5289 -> 2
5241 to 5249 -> 1.87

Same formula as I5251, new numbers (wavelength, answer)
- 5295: 2.06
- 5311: 1.87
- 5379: 2.09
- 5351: 1.94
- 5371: 2.03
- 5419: 1.8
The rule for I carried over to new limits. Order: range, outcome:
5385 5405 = 1.97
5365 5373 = 2.03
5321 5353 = 2.01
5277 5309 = 2.06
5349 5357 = 2.02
